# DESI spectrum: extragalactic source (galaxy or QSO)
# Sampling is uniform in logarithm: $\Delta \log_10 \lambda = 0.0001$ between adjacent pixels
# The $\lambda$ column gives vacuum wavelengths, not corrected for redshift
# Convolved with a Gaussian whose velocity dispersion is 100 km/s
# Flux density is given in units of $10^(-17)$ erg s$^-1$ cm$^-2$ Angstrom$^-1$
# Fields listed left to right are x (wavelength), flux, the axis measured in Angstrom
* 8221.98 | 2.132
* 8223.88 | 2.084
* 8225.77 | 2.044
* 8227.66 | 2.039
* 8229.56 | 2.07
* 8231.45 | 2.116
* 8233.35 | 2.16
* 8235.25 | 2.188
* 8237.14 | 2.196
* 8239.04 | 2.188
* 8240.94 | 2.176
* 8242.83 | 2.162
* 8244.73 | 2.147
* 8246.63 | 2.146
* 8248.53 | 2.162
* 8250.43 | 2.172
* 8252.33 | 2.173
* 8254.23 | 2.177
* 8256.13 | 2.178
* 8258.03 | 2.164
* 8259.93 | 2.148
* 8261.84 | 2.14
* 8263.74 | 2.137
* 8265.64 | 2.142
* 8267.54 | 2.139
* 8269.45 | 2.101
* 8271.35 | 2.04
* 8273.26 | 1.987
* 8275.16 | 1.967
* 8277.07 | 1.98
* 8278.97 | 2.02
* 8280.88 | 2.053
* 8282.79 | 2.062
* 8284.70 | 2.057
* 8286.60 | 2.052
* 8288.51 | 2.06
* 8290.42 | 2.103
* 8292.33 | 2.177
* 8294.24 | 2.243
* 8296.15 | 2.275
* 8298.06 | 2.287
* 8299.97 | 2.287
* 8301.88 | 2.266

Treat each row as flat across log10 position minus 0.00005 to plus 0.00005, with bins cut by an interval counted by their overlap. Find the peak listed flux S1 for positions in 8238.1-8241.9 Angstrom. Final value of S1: 2.188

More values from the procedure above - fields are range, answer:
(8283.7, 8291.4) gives 2.103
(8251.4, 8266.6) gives 2.178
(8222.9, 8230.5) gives 2.084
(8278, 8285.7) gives 2.062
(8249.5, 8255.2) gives 2.177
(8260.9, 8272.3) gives 2.142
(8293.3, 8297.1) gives 2.275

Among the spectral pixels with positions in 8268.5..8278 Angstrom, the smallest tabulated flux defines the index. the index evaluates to 1.967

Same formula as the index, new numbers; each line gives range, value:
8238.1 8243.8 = 2.162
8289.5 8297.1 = 2.103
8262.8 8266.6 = 2.137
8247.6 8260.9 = 2.148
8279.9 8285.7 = 2.053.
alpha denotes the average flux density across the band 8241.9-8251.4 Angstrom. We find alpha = 2.16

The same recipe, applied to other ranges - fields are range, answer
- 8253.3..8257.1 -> 2.18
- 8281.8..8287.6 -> 2.06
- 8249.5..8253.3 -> 2.17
